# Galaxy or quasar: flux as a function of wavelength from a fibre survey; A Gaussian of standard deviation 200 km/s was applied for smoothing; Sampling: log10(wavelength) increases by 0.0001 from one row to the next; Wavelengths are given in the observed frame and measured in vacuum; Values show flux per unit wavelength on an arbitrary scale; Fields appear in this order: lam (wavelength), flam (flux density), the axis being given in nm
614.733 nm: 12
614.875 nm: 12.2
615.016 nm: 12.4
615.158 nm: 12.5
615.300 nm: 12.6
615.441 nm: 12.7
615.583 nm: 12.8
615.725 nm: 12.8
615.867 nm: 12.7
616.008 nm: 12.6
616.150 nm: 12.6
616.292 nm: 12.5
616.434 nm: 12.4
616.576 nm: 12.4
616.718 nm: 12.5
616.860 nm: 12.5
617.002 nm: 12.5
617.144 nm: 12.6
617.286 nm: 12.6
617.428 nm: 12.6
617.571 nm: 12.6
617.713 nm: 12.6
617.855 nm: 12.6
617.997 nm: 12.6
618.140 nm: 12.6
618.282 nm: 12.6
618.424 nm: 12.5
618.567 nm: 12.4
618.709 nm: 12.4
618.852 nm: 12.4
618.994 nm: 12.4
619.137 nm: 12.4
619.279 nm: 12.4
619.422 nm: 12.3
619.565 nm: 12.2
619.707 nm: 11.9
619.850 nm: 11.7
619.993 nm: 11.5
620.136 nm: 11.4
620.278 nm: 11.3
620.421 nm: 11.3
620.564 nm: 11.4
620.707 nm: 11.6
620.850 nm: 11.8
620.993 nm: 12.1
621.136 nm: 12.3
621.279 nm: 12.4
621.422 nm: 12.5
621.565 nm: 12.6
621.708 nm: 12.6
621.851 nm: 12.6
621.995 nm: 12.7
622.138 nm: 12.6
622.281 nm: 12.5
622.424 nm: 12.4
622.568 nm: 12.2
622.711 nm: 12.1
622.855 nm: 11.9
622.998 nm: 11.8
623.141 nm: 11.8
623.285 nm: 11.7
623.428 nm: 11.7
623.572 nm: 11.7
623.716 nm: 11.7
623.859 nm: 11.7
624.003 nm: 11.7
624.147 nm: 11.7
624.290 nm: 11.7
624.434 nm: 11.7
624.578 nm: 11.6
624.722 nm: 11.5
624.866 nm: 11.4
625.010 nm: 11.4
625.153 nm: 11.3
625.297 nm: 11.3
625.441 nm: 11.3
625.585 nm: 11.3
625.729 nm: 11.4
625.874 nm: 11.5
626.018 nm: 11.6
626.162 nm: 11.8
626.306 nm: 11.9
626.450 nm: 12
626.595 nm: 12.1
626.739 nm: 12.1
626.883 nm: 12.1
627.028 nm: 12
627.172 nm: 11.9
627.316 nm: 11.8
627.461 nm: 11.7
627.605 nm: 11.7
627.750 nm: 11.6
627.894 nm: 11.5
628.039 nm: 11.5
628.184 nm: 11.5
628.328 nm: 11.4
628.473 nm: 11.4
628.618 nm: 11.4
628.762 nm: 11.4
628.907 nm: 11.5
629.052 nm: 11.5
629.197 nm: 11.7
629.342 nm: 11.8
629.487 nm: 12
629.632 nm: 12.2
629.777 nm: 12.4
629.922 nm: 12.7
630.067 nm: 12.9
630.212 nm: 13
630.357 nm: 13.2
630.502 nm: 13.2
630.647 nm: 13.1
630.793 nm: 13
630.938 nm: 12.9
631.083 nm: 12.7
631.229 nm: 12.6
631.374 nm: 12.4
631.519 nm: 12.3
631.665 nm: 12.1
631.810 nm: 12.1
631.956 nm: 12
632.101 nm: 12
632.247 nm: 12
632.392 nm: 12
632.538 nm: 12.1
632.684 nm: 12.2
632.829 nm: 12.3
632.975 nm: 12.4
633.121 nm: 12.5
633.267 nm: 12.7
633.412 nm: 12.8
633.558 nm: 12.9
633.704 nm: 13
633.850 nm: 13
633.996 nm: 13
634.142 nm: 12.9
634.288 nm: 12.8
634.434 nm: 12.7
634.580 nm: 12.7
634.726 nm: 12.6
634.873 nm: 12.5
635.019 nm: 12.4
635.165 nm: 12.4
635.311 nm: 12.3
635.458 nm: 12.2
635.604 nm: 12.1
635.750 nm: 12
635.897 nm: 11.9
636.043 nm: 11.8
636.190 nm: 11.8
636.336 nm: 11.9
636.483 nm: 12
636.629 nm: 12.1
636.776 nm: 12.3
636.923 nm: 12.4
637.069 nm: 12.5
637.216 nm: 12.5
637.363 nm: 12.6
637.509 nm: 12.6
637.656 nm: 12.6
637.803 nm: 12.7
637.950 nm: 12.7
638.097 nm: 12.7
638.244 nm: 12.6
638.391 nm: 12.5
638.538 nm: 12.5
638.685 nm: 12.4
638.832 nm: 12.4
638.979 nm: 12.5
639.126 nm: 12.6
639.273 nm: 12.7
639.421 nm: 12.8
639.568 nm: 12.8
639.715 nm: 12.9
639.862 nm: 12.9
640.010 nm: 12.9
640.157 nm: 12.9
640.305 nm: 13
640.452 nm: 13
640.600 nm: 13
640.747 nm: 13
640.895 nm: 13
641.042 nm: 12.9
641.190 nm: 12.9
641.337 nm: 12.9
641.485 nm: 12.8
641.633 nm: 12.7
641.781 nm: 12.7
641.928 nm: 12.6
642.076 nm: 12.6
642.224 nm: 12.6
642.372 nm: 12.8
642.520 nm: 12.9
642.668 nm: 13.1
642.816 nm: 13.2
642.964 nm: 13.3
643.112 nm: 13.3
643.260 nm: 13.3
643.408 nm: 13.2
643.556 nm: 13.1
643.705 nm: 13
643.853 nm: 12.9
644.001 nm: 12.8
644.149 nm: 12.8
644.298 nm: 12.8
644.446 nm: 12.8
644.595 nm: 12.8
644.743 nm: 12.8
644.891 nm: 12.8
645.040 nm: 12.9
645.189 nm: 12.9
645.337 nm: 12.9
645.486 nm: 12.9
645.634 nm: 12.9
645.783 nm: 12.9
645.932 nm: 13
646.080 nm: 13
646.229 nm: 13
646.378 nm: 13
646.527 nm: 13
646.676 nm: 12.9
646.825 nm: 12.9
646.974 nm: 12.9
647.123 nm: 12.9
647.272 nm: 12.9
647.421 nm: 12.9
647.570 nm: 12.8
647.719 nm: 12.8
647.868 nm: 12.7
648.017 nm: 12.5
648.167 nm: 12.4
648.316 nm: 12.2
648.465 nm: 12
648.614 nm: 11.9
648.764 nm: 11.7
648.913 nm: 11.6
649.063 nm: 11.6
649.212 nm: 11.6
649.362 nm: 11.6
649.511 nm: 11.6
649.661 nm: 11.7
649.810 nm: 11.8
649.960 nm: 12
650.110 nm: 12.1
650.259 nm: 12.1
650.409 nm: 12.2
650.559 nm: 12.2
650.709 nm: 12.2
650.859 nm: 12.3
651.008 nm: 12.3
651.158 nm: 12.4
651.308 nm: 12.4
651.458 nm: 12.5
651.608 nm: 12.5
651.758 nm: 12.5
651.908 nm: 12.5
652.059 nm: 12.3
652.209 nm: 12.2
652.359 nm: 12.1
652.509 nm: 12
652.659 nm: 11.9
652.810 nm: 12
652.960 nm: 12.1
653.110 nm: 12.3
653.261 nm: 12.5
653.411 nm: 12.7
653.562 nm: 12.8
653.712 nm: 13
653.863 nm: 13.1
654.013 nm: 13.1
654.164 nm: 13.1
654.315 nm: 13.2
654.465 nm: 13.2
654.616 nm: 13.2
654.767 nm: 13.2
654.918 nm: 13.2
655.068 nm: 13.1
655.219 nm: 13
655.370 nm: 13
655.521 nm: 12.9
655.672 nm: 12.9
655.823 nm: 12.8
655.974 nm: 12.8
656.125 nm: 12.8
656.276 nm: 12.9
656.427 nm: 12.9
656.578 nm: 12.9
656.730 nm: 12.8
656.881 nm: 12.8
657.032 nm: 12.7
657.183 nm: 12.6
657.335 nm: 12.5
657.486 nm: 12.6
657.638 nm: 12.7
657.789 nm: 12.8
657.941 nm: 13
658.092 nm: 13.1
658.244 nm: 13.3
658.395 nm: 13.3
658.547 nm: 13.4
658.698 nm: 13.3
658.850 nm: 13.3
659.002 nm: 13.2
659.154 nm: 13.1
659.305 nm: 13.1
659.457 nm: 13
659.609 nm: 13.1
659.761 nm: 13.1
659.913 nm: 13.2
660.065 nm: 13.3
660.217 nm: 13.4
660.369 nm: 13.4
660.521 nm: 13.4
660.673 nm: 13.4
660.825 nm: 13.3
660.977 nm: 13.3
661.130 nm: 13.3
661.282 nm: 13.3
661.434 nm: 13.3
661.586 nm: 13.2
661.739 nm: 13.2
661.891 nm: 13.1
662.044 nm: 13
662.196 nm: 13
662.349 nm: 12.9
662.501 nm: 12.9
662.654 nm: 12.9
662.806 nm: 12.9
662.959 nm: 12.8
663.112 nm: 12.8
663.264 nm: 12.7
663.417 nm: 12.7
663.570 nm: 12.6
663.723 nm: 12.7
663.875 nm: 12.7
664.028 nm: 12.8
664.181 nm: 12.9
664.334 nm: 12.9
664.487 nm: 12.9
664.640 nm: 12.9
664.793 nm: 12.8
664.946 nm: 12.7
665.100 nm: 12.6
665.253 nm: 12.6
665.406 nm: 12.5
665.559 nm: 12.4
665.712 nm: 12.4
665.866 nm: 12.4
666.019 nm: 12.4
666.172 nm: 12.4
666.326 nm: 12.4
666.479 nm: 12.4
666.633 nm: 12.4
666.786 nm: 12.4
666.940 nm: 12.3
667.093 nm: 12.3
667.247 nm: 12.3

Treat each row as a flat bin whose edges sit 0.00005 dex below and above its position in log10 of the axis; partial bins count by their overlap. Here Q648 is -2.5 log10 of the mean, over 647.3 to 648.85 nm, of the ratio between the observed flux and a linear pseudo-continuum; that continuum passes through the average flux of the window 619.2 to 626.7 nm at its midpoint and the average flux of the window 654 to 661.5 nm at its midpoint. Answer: 0.03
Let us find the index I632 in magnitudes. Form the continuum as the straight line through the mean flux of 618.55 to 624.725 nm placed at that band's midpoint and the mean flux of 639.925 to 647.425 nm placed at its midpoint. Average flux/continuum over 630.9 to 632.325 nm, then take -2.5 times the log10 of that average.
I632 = 0.01 mag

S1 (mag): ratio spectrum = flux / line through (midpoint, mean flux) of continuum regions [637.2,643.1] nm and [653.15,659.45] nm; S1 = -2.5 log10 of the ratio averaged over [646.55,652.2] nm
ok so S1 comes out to 0.05 mag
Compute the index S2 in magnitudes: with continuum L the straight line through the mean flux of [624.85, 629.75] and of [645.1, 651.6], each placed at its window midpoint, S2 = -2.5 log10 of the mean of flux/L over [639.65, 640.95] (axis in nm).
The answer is -0.07 mag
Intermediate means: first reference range 11.7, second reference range 12.4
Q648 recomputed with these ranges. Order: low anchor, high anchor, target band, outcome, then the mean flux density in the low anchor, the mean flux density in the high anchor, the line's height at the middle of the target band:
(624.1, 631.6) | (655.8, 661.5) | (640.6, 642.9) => -0.035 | 11.9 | 13.1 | 12.4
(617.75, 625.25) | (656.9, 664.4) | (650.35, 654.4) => 0.030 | 12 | 13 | 12.8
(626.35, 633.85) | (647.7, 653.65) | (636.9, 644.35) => -0.055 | 12.2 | 12.2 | 12.2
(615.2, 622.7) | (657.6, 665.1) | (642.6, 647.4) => -0.016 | 12.3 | 13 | 12.8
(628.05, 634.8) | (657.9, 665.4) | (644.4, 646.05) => -0.018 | 12.4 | 13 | 12.7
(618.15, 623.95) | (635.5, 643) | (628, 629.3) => 0.076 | 12.1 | 12.6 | 12.3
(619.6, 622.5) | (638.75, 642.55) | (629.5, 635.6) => -0.005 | 12.1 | 12.8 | 12.5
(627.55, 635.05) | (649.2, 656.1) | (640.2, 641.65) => -0.046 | 12.3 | 12.5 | 12.4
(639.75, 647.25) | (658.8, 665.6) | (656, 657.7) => 0.019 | 12.9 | 13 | 13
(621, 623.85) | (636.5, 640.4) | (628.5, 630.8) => 0.009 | 12.2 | 12.6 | 12.4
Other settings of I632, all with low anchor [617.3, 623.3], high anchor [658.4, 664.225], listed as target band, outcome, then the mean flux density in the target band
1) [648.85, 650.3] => 0.094 mag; 11.8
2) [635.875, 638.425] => 0.019 mag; 12.4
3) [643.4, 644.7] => -0.015 mag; 12.9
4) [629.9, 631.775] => -0.029 mag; 12.8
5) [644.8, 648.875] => 0.005 mag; 12.7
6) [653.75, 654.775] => -0.018 mag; 13.1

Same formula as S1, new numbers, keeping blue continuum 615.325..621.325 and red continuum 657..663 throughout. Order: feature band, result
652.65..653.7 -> 0.05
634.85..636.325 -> 0.04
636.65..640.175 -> 0.01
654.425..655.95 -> 0.00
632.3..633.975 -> 0.00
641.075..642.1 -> 0.00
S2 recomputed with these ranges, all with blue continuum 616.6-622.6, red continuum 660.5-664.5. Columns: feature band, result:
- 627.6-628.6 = 0.08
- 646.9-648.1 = 0.00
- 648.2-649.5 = 0.09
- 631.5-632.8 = 0.04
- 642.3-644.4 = -0.03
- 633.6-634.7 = -0.03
